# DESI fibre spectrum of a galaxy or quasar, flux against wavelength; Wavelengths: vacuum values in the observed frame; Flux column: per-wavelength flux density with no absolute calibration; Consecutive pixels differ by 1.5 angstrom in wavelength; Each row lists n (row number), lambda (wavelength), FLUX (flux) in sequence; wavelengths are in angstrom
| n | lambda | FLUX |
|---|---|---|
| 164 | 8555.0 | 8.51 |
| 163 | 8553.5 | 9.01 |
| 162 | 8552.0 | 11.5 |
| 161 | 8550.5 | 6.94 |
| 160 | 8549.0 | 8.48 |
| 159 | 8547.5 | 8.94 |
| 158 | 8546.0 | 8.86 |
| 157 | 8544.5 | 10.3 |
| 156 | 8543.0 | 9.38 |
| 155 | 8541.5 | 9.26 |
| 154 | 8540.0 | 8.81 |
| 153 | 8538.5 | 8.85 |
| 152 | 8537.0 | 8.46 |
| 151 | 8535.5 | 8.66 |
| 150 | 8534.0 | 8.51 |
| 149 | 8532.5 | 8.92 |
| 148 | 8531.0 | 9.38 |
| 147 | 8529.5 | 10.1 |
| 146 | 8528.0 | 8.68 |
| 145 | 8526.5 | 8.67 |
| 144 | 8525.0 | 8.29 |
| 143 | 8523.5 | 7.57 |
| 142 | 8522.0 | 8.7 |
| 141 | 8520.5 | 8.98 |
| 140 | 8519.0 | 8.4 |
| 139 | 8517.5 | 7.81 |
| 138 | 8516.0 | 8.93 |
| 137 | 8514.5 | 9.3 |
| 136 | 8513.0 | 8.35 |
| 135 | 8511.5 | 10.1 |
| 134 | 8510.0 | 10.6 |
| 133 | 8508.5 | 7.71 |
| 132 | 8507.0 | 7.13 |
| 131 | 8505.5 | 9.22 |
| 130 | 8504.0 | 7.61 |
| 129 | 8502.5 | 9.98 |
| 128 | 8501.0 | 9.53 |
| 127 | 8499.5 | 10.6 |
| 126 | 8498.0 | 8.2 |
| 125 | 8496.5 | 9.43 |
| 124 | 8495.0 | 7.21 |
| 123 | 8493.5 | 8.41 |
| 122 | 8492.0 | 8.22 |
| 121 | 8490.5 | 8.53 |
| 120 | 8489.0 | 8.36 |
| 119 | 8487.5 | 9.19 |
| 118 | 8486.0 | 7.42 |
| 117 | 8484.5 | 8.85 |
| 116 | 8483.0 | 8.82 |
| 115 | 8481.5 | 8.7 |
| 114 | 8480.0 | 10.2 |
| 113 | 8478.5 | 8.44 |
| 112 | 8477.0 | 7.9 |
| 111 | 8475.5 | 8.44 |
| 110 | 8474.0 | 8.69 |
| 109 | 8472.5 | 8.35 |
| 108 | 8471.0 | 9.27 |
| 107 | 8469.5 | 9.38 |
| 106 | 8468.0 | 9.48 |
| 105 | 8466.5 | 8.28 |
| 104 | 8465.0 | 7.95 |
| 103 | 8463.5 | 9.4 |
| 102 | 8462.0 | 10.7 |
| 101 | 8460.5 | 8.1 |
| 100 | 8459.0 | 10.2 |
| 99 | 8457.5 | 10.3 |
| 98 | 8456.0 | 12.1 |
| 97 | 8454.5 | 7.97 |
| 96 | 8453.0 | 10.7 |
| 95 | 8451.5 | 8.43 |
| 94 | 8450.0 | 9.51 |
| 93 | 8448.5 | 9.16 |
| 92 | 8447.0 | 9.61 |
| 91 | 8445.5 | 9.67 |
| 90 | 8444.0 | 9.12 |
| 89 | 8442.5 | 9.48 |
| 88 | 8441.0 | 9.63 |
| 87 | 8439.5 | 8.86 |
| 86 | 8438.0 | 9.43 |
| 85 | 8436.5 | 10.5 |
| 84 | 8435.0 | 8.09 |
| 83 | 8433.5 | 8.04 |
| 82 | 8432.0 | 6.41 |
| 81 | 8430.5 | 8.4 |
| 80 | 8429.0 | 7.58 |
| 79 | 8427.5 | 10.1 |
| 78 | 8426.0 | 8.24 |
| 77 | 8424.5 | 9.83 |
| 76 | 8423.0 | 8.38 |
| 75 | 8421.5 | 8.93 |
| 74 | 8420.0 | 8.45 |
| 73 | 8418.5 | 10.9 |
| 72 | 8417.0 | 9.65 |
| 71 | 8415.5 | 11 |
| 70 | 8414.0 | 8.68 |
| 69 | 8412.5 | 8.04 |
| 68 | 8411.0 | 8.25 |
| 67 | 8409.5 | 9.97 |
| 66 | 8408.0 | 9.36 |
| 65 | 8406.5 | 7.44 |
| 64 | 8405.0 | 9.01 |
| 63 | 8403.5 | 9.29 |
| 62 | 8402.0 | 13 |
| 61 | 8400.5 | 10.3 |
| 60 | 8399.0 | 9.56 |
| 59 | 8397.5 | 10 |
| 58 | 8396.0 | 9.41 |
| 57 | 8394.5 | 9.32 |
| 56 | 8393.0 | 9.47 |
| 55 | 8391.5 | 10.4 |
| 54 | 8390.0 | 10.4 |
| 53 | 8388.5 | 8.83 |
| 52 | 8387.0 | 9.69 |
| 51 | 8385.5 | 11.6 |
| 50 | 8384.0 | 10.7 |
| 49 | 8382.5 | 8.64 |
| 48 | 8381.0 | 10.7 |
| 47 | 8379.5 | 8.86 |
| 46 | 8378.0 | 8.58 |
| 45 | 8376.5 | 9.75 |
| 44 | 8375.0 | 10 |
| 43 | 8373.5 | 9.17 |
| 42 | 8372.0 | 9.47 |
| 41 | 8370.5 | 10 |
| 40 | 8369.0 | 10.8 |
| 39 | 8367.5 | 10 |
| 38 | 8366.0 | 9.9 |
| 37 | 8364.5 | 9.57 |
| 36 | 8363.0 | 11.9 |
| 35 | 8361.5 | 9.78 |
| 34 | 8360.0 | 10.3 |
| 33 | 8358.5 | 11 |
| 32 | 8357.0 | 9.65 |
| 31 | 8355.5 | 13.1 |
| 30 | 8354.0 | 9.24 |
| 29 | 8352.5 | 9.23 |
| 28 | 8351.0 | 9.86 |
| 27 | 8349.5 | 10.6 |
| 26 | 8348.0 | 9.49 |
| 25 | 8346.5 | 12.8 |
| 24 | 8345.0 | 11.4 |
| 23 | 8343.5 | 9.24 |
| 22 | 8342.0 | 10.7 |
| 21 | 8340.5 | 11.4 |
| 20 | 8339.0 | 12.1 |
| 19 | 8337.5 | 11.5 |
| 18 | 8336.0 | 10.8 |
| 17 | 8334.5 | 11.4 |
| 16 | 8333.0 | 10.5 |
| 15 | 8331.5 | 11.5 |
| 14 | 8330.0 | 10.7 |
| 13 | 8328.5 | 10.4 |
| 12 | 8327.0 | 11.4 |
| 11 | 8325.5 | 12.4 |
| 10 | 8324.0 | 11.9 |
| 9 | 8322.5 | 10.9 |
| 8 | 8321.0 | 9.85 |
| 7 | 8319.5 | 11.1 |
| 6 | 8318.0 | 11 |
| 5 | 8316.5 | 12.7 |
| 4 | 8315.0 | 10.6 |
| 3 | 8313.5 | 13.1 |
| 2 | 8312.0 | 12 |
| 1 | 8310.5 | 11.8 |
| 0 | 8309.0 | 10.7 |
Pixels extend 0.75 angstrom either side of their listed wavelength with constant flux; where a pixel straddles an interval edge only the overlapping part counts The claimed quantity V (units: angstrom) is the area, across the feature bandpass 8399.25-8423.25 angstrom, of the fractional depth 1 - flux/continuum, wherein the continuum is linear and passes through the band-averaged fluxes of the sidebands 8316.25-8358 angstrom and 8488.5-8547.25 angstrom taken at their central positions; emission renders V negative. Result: 1.5 angstrom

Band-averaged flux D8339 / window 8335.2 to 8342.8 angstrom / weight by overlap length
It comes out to 11.3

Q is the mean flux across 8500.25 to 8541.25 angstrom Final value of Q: 8.79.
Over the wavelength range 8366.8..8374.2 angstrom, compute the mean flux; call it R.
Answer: 9.89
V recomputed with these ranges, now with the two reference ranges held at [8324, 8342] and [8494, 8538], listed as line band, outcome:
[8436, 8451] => 0.5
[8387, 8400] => 1.0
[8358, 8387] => 2.0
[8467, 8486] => 1.1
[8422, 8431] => 1.1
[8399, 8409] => 0.6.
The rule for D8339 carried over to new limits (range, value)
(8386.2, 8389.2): 9.31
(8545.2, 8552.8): 8.95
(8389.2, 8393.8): 10.1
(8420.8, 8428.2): 9.09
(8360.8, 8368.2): 10.2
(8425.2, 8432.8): 8.16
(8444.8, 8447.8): 9.63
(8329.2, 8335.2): 11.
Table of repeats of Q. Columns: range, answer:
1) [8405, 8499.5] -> 8.99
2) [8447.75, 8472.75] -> 9.39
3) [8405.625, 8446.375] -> 8.98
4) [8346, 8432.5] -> 9.71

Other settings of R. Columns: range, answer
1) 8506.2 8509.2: 7.45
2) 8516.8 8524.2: 8.3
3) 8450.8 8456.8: 9.82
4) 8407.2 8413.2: 8.9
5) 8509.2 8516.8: 9.43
